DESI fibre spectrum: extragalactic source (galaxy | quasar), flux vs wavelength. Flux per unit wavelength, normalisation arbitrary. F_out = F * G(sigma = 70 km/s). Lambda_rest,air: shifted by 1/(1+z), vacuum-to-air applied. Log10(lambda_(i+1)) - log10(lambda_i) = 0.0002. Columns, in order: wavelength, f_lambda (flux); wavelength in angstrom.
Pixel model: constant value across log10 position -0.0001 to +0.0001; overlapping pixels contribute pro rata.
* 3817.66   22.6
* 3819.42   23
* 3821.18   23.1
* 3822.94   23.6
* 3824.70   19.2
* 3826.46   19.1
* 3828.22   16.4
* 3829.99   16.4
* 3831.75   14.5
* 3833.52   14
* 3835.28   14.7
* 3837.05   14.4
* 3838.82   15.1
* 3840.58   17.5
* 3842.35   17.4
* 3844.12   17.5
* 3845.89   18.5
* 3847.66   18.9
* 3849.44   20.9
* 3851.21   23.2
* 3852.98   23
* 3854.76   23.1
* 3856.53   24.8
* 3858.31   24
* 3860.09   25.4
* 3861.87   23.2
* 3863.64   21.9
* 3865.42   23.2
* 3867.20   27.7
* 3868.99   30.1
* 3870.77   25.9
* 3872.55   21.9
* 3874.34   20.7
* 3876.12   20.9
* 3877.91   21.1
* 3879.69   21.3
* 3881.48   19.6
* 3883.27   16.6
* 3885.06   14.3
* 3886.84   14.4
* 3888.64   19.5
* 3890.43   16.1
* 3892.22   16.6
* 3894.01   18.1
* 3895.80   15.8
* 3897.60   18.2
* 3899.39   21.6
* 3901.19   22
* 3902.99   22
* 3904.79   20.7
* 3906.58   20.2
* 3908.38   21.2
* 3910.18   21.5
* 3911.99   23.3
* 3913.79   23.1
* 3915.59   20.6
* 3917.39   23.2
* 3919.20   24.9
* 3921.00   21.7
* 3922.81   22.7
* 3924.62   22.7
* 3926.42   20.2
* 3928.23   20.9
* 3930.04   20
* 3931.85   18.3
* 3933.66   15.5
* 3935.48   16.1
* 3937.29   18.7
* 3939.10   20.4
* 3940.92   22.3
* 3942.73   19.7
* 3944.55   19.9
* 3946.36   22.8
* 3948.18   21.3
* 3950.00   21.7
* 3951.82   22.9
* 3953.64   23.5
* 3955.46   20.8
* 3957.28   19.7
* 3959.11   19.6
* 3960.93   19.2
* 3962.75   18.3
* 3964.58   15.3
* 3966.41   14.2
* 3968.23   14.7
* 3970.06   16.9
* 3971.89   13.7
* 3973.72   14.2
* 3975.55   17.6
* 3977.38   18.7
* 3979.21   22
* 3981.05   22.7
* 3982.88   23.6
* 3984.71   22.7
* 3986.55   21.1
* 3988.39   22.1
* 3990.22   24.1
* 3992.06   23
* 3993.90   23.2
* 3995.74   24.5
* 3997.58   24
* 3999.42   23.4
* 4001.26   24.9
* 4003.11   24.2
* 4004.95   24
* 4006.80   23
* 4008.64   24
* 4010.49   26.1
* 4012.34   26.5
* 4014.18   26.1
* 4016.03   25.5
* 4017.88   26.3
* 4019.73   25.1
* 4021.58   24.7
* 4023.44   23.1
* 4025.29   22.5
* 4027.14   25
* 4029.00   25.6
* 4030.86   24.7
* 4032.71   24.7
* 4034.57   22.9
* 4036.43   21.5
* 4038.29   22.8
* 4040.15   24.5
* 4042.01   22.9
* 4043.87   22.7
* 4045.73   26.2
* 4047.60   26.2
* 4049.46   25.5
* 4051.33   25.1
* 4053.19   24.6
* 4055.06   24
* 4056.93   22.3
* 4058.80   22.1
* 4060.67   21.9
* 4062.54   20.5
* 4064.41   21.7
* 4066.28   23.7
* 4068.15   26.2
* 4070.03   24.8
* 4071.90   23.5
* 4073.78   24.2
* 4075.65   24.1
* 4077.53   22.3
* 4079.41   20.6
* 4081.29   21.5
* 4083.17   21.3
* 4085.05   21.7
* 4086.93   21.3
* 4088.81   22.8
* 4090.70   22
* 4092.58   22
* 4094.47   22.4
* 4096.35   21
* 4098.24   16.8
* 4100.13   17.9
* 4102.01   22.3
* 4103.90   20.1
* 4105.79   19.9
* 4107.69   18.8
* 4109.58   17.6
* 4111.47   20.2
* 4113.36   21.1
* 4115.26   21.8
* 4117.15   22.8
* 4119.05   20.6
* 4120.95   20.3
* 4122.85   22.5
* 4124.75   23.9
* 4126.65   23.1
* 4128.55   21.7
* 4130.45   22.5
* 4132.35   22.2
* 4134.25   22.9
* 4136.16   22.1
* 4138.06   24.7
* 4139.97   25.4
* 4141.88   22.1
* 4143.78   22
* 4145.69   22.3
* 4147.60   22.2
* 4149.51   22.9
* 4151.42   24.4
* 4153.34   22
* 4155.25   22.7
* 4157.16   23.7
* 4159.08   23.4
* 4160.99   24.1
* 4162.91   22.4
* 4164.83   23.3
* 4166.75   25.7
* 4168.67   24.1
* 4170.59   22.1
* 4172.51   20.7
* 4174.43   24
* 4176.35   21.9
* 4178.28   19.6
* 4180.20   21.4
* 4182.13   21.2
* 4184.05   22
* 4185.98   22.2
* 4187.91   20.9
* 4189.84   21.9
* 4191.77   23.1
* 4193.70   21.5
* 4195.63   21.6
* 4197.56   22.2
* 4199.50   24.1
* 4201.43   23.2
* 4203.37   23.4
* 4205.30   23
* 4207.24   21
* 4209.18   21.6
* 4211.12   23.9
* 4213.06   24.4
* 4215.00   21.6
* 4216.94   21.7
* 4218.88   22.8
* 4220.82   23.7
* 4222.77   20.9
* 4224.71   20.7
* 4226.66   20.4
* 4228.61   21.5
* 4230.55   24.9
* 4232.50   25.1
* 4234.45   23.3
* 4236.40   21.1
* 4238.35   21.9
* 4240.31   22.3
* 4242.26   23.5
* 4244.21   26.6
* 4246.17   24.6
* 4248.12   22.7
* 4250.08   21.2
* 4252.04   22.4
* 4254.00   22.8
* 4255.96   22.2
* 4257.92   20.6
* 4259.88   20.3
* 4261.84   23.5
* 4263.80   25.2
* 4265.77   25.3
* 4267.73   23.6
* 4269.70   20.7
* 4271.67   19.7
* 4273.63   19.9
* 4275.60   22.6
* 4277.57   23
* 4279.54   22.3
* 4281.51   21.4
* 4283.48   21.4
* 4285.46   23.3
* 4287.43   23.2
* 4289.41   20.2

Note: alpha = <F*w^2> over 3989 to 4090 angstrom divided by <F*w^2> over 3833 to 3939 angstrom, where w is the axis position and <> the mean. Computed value 1.26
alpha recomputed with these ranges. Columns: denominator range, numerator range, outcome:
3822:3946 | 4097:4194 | 1.24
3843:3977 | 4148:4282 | 1.29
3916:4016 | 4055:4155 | 1.12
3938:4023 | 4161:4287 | 1.17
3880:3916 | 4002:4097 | 1.32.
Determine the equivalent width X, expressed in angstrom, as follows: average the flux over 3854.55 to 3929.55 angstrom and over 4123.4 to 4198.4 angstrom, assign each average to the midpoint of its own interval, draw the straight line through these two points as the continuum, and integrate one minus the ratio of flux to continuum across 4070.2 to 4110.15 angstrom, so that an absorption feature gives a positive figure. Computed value 1.8 angstrom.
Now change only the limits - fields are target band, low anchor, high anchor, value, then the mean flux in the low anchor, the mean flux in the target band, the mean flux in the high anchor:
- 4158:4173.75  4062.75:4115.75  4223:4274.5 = -0.9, 21.5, 23.2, 22.5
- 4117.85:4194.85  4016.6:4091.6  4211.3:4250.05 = 1.8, 23.5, 22.5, 22.8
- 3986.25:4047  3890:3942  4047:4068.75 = -4.0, 20.3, 24.1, 23.6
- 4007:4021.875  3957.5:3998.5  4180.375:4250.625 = -3.9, 19.8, 25.5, 22.5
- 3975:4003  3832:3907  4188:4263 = -2.3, 20.1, 22.6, 22.5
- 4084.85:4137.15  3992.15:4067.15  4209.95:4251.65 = 5.1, 24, 21.2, 22.8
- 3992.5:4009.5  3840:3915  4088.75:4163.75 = -2.0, 20.9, 23.9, 21.9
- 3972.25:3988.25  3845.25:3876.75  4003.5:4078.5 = 2.4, 23.2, 20.2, 24.1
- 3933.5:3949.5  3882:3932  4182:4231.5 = 0.3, 20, 19.9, 22.3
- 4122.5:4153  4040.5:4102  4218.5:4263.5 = -0.4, 22.7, 22.9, 22.6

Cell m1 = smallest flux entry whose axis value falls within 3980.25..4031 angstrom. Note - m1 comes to 21.1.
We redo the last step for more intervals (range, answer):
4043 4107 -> 16.8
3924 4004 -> 13.7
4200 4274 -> 19.7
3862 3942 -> 14.3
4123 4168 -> 21.7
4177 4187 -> 19.6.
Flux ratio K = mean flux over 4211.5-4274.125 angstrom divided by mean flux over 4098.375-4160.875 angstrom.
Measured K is 1.03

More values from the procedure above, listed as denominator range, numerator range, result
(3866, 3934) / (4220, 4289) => 1.09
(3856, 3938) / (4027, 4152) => 1.08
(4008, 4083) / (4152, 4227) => 0.94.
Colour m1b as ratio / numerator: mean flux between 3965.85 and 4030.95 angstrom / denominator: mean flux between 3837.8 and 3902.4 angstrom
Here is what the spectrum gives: 1.09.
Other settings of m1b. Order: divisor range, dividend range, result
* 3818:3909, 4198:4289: 1.12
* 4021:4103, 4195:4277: 0.98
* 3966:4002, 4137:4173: 1.12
